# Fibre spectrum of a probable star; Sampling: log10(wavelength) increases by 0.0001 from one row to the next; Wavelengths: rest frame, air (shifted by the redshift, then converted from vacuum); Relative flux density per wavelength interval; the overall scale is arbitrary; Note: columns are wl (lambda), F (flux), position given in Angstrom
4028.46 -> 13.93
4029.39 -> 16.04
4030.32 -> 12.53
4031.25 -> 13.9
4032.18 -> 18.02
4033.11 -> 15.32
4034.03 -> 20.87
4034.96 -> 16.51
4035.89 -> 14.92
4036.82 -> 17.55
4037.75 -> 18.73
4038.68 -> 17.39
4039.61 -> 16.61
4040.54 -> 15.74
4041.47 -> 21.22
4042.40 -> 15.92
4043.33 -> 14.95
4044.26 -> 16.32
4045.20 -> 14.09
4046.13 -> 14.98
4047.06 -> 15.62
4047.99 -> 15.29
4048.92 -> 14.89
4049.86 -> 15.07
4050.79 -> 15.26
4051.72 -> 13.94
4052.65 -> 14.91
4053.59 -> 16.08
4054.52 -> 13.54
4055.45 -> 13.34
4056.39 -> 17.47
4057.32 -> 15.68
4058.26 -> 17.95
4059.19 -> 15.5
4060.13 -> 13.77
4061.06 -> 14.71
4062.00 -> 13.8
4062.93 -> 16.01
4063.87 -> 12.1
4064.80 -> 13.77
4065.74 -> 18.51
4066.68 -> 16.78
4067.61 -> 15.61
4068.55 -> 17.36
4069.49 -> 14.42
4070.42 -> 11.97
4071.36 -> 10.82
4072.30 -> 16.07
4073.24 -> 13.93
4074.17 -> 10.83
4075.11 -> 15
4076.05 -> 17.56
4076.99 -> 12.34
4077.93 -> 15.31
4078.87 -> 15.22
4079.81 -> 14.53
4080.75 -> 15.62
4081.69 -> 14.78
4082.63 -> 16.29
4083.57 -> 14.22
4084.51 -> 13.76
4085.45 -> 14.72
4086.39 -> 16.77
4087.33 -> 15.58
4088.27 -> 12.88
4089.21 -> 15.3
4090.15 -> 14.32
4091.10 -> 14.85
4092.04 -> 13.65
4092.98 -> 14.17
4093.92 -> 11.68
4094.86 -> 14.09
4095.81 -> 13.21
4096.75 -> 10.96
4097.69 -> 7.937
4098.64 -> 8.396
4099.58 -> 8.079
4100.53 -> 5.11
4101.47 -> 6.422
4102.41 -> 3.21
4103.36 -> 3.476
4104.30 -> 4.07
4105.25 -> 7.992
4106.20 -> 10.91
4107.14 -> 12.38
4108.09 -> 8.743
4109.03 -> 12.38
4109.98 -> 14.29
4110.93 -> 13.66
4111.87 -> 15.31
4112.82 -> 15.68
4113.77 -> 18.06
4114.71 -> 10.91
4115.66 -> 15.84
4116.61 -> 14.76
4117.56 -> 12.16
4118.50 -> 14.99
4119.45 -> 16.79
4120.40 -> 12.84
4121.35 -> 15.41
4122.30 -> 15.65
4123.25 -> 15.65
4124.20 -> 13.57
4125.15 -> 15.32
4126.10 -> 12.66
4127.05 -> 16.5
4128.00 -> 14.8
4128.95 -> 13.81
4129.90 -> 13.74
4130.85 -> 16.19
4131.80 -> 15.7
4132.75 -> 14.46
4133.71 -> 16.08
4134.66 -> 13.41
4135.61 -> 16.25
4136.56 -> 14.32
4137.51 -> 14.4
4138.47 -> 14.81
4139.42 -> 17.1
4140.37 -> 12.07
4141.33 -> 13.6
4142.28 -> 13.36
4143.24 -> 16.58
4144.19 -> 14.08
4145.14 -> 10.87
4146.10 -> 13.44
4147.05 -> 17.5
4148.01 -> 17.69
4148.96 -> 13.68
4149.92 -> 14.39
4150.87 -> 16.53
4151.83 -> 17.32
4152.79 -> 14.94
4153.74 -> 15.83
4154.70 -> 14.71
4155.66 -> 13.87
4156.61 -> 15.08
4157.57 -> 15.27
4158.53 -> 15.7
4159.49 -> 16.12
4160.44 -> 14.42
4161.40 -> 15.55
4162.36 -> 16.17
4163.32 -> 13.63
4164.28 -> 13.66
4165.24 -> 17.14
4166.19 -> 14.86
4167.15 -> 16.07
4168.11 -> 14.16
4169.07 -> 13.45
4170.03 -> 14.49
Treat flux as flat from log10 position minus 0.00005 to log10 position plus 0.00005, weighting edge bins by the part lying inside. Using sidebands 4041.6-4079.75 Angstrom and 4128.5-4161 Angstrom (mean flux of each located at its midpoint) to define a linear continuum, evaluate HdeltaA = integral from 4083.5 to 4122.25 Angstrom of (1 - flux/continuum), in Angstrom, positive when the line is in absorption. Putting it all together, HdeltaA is 7.1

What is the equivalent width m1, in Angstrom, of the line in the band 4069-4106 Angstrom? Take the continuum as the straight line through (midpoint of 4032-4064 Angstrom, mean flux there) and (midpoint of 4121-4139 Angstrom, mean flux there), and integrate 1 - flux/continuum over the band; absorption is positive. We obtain 7.5 Angstrom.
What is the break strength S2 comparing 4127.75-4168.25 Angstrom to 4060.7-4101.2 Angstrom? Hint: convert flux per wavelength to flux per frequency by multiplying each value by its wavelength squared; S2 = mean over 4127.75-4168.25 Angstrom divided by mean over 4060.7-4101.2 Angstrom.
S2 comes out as 1.1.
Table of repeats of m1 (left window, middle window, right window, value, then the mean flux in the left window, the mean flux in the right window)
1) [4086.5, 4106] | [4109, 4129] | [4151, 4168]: -4.1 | 10.4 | 15.3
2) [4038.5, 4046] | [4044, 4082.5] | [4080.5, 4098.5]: 0.9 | 16.4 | 13.8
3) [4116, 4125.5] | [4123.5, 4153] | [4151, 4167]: 0.3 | 14.7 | 15.3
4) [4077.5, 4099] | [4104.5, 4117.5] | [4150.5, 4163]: 1.3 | 13.9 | 15.5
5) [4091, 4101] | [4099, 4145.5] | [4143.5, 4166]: -0.4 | 11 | 15.1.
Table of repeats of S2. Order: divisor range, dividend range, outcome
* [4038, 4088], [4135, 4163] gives 1.03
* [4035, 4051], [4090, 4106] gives 0.60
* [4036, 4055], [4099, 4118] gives 0.69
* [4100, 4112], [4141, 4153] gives 1.71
